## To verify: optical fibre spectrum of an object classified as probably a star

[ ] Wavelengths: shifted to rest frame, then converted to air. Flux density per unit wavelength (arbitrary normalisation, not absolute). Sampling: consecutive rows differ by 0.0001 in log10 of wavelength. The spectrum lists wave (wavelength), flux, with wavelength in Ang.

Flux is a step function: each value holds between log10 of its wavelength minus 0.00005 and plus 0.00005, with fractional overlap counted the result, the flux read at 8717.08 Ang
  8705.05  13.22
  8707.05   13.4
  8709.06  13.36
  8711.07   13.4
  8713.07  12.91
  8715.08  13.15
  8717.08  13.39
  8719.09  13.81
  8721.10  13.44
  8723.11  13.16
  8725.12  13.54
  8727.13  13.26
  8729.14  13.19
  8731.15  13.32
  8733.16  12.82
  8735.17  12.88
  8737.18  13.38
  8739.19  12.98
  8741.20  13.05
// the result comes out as 13.39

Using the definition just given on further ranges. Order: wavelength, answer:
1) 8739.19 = 12.98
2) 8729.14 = 13.19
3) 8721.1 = 13.44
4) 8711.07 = 13.4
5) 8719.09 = 13.81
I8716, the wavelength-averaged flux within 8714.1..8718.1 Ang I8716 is 13.3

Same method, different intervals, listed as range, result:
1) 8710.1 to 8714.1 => 13.2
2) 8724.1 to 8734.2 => 13.2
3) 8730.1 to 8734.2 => 13.1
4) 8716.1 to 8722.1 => 13.5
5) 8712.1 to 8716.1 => 13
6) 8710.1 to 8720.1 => 13.3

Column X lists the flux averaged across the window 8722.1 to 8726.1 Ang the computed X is 13.3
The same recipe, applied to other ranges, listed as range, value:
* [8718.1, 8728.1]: 13.4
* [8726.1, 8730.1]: 13.2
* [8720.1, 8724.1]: 13.3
